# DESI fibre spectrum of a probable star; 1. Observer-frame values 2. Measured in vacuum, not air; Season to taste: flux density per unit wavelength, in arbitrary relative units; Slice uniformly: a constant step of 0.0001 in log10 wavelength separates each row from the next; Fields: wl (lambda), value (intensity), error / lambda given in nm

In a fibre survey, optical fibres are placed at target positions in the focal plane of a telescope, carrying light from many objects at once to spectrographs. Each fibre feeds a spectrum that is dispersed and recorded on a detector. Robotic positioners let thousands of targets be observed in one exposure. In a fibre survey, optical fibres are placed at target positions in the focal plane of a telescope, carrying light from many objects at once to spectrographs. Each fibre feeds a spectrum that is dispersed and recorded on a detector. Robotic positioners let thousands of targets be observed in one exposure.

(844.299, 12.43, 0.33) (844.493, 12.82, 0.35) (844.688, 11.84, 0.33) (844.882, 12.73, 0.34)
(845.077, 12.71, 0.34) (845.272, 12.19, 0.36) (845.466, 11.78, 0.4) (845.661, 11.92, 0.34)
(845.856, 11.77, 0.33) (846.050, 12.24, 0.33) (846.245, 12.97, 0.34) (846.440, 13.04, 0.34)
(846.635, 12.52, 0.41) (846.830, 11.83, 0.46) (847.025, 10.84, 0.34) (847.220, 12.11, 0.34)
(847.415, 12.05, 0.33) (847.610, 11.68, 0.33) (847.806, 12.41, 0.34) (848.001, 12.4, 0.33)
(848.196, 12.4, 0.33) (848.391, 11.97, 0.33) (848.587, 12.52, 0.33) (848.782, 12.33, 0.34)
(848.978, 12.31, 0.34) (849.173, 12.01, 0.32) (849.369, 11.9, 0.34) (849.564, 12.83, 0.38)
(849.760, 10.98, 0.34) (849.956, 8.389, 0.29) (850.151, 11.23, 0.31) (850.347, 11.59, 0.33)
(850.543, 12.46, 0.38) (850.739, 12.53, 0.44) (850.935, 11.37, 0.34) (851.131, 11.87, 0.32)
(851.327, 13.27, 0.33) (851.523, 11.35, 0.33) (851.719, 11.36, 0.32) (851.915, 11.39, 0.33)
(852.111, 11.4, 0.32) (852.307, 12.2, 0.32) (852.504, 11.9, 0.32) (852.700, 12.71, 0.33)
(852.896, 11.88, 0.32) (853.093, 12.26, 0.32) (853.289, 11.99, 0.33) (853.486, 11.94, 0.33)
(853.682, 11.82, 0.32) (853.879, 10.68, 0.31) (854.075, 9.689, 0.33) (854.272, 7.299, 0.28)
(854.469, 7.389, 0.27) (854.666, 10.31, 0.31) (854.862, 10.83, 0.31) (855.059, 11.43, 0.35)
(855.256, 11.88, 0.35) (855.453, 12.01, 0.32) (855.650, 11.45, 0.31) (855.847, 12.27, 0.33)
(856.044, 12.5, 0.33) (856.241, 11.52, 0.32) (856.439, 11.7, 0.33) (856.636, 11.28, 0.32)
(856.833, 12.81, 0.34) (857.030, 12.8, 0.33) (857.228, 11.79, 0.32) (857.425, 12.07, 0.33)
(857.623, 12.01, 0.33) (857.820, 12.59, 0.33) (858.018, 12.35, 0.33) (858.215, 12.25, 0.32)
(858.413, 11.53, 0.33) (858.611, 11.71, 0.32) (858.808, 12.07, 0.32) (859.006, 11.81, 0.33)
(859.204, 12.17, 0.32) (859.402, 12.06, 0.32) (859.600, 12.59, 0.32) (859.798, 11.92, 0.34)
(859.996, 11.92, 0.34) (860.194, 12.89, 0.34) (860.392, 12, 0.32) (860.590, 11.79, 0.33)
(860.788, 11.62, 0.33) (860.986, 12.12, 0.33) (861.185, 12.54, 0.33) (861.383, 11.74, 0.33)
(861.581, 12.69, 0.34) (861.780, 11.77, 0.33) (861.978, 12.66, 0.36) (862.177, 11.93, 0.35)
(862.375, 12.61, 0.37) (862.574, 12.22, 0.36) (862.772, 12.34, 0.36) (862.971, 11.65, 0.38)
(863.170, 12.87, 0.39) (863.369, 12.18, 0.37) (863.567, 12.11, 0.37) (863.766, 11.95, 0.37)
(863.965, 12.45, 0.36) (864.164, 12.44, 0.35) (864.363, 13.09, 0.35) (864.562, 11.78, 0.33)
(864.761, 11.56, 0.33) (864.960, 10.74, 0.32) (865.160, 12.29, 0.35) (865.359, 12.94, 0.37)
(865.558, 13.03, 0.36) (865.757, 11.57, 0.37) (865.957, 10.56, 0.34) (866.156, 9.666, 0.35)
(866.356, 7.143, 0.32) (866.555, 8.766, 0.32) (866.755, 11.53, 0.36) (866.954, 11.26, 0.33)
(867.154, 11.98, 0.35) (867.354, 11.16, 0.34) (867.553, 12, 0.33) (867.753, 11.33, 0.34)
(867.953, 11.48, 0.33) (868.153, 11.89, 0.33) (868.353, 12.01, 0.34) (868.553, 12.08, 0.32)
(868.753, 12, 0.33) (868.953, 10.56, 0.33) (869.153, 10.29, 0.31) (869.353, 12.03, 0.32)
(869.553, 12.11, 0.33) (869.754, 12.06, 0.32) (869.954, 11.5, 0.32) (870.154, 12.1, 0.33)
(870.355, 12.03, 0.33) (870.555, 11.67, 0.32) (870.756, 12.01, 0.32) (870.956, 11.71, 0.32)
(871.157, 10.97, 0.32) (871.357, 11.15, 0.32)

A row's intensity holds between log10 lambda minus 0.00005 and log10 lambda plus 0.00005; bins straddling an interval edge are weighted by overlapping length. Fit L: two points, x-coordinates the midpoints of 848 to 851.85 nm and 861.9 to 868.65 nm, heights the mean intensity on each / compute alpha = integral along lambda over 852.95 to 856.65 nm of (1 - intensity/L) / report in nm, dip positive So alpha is 0.22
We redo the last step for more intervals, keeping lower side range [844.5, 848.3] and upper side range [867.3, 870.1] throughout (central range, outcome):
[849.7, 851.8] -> 0.10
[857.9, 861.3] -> -0.06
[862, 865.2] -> -0.11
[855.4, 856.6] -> 0.01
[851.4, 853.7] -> 0.03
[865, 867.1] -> 0.14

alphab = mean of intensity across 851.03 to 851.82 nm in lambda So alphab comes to 12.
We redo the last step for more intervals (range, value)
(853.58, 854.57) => 9.39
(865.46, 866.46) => 10.4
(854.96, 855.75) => 11.7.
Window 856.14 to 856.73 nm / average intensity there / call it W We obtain 11.5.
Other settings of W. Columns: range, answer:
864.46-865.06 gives 11.4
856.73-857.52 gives 12.4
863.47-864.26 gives 12.2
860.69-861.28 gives 12.1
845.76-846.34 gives 12.3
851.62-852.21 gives 11.4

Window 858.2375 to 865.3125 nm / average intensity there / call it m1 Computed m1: 12.1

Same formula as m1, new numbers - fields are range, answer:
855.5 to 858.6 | 12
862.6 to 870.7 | 11.6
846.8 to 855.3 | 11.5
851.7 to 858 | 11.5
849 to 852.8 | 11.7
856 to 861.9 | 12.1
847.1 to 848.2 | 12.1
